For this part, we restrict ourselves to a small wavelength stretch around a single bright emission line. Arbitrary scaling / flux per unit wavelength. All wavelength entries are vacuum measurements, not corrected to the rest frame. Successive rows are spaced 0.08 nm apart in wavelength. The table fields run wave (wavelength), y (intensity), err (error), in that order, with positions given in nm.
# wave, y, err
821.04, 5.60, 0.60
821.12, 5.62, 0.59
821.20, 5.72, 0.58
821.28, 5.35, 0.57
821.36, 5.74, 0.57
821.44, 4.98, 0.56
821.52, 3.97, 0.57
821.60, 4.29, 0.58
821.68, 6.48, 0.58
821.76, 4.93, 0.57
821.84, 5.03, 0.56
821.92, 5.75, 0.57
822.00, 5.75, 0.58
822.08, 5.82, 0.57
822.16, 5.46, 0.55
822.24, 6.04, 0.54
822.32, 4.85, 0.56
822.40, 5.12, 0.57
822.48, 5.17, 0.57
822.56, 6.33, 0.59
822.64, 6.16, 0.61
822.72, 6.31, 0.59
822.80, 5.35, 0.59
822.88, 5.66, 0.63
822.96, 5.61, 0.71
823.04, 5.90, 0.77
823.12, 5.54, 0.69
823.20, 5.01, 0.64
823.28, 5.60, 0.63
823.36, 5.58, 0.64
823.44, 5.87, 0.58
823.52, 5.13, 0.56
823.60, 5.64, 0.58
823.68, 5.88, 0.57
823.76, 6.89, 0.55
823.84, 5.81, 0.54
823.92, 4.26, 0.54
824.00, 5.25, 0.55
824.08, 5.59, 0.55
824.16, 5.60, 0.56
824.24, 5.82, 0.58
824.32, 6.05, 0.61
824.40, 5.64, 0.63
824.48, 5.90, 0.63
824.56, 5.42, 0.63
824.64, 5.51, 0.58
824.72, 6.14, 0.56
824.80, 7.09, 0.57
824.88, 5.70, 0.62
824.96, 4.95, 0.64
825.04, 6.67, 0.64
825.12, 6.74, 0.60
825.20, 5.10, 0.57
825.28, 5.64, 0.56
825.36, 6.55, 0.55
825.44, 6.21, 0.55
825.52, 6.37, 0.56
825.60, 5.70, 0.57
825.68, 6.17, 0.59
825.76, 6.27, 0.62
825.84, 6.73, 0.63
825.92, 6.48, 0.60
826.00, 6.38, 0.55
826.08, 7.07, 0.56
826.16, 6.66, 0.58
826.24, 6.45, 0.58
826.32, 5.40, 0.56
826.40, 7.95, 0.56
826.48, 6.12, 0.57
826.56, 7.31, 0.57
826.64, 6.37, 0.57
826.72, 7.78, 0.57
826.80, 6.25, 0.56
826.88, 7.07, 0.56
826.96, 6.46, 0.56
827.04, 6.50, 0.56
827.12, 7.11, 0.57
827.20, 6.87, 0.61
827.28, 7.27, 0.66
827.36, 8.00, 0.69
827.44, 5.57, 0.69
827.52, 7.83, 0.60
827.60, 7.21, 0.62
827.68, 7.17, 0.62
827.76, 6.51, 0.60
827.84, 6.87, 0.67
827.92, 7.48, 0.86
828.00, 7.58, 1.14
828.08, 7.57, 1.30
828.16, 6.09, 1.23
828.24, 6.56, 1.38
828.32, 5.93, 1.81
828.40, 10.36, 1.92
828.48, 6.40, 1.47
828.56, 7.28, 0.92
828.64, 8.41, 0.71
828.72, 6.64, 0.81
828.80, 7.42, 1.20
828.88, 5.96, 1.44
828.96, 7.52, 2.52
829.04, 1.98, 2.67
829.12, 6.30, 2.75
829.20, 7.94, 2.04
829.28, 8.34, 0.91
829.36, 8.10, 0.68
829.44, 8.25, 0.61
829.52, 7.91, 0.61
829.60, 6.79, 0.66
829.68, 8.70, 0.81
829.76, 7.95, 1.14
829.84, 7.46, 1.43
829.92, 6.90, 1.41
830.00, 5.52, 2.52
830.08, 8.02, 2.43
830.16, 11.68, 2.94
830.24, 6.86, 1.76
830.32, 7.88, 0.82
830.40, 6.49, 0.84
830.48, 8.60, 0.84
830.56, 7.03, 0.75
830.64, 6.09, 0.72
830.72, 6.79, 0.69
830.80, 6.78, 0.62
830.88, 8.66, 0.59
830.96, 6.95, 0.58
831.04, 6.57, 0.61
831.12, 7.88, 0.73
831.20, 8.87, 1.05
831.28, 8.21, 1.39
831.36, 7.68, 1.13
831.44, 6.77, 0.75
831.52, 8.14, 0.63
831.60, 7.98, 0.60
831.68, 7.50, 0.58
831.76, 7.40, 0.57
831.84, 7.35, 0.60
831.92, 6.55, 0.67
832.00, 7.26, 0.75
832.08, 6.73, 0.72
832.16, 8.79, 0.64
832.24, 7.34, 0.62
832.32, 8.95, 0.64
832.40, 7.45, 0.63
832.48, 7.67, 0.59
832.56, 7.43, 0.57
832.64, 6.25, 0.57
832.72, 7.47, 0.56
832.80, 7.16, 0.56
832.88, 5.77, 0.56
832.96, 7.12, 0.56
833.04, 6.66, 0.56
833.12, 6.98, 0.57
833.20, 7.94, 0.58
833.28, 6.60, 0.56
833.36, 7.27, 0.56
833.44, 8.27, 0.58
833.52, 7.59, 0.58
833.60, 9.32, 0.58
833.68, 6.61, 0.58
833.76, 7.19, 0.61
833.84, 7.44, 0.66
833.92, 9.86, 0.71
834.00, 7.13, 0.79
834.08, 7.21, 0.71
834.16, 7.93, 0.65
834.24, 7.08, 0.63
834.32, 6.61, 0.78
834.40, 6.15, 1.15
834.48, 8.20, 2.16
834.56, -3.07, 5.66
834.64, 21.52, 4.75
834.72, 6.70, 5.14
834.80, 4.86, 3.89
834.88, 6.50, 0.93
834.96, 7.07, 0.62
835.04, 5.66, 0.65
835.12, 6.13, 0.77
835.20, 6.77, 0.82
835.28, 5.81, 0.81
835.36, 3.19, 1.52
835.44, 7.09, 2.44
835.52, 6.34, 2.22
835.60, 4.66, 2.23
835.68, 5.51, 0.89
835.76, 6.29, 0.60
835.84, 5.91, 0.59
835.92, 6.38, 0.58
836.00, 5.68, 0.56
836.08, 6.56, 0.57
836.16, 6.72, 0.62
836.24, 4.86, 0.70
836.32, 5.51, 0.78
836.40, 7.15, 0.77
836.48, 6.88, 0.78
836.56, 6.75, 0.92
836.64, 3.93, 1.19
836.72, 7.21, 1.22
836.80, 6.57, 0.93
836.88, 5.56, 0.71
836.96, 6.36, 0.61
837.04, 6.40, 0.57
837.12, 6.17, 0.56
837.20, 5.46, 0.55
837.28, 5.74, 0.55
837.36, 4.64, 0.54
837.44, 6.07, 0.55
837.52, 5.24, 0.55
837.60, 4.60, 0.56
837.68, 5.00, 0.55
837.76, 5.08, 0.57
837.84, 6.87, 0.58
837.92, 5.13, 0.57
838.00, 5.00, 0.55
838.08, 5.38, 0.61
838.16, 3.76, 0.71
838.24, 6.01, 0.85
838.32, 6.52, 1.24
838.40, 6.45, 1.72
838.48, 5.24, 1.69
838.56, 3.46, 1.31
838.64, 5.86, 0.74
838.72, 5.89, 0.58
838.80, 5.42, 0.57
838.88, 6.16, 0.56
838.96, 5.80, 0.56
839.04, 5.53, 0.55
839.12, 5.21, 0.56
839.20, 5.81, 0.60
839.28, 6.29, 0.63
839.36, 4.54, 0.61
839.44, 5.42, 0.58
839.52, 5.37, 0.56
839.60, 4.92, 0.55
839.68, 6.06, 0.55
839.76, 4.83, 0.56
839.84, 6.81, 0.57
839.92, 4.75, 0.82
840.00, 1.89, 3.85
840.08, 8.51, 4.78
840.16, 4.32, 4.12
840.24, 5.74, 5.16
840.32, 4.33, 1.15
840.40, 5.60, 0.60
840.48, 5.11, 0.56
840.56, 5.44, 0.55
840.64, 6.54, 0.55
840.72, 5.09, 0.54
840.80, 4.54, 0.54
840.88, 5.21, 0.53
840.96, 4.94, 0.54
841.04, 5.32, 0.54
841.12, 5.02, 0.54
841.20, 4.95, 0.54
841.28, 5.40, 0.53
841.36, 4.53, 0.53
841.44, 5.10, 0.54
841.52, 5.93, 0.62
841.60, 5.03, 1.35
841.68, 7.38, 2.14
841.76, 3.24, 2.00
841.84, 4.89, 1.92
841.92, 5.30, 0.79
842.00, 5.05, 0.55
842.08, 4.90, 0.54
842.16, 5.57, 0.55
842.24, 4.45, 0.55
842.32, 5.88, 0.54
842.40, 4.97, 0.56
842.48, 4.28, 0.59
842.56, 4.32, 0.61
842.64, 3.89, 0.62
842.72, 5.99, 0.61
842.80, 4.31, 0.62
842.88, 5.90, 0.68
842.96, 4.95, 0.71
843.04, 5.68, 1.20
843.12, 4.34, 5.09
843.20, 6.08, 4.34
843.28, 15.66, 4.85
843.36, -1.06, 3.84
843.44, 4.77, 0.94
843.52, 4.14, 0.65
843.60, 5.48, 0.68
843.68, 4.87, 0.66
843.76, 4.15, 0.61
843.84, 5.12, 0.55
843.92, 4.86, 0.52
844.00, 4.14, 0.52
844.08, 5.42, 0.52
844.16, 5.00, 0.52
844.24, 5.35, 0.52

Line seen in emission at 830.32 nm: Mg II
